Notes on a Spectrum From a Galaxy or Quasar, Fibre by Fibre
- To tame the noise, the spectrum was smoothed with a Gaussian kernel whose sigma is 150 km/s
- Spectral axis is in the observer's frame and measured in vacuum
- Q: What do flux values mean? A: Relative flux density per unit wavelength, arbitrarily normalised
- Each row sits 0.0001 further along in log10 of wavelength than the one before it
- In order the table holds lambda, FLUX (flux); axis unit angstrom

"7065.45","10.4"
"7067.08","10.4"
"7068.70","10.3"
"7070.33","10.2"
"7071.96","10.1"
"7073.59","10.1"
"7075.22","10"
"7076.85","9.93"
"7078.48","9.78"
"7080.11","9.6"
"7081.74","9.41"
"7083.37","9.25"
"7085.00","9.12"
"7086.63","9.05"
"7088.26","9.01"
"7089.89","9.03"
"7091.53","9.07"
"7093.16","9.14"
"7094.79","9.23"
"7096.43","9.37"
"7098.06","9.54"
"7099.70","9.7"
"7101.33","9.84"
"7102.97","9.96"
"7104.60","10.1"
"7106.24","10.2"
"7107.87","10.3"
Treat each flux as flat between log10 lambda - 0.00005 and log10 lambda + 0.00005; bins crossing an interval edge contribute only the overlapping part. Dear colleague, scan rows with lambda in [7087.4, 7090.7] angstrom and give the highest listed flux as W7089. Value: 9.03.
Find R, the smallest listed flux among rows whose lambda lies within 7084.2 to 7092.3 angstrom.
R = 9.01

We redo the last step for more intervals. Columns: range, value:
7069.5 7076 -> 10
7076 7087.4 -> 9.05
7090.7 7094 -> 9.07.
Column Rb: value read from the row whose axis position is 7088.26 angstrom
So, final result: 9.01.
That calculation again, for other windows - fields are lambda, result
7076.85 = 9.93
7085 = 9.12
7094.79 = 9.23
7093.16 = 9.14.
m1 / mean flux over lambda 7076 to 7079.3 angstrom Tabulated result 9.85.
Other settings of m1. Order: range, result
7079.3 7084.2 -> 9.42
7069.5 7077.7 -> 10.1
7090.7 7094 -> 9.1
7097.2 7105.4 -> 9.83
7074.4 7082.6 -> 9.74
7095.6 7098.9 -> 9.43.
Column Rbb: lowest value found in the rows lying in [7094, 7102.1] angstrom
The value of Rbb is 9.23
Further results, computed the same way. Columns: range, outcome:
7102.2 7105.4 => 9.96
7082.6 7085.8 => 9.12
